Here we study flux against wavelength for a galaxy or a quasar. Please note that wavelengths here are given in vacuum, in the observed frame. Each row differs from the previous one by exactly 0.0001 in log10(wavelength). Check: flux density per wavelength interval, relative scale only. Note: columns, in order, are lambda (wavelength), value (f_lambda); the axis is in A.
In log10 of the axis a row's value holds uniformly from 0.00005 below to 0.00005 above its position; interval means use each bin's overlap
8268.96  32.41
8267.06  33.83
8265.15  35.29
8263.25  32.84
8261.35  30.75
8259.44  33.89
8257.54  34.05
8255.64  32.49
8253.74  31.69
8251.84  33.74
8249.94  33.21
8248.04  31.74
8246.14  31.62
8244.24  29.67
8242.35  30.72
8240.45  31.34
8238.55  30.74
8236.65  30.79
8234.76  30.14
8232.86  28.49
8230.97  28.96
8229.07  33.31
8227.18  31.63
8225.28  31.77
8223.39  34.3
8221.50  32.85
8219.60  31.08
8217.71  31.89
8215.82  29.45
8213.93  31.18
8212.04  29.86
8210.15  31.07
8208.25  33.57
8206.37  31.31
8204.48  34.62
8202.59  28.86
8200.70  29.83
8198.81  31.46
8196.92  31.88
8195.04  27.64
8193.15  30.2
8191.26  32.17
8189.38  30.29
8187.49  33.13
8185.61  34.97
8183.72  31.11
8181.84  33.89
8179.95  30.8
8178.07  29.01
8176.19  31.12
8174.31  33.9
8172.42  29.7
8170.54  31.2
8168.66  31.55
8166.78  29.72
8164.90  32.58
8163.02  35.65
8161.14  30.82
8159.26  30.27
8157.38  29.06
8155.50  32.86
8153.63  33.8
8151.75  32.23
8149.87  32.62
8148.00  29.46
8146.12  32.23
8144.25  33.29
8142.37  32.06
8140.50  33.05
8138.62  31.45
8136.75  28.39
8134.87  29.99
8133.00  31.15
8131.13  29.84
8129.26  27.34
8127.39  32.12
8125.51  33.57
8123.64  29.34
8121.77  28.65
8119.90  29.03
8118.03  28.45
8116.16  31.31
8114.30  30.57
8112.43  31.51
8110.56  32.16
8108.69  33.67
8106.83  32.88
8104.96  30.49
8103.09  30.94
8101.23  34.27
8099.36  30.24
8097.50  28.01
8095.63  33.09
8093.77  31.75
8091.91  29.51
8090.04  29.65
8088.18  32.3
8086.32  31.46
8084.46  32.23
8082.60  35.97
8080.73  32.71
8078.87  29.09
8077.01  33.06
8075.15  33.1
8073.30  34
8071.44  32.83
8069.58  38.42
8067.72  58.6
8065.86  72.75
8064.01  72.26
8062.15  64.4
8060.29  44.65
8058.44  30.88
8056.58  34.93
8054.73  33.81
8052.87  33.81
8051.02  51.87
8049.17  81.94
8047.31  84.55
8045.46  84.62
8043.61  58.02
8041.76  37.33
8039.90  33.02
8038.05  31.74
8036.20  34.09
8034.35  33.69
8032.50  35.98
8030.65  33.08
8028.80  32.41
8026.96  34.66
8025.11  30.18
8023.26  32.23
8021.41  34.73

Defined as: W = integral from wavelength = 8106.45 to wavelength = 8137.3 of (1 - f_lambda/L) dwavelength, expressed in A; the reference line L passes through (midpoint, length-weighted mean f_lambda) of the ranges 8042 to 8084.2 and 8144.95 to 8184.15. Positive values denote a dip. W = 6.47 A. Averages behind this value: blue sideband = 48.5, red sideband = 31.6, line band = 30.6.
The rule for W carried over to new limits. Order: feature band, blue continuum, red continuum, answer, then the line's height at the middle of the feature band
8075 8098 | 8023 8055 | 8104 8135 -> 3.0 A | 36.5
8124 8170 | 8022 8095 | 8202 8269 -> 6.7 A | 36.8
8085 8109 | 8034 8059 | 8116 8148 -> 4.0 A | 37.7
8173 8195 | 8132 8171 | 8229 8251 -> -0.2 A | 31.3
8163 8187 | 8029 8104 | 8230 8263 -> 2.4 A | 35.4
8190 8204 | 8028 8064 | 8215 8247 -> 1.5 A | 34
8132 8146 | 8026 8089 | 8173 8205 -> 1.8 A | 36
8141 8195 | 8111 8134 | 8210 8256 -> -1.8 A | 30.7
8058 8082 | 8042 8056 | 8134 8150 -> 4.0 A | 53.1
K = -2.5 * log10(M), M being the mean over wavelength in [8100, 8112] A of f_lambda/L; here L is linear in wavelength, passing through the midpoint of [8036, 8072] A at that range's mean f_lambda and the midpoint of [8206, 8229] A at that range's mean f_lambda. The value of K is 0.36 mag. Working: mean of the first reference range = 51.2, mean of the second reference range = 31.7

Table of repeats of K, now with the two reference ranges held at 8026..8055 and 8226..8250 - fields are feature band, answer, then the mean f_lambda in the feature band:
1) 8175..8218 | 0.09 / 31.3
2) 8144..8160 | 0.18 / 31.7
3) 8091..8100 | 0.34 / 30.6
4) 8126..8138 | 0.29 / 30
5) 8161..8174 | 0.15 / 31.7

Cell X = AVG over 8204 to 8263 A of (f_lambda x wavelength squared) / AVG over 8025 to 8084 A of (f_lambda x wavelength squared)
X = 0.75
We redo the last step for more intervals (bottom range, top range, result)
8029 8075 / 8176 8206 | 0.68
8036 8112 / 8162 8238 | 0.79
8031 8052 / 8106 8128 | 0.62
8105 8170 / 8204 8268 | 1.04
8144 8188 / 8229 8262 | 1.01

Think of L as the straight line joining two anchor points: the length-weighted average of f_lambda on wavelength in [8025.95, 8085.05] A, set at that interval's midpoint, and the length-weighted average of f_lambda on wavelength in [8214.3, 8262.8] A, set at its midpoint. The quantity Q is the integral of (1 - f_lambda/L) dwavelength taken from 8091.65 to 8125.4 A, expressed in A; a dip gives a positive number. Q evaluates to 8.0 A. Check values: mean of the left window 44.2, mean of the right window 31.6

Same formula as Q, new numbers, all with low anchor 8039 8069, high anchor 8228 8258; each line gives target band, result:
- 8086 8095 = 3.4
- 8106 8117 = 3.6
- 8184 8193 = 1.4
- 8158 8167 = 2.1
